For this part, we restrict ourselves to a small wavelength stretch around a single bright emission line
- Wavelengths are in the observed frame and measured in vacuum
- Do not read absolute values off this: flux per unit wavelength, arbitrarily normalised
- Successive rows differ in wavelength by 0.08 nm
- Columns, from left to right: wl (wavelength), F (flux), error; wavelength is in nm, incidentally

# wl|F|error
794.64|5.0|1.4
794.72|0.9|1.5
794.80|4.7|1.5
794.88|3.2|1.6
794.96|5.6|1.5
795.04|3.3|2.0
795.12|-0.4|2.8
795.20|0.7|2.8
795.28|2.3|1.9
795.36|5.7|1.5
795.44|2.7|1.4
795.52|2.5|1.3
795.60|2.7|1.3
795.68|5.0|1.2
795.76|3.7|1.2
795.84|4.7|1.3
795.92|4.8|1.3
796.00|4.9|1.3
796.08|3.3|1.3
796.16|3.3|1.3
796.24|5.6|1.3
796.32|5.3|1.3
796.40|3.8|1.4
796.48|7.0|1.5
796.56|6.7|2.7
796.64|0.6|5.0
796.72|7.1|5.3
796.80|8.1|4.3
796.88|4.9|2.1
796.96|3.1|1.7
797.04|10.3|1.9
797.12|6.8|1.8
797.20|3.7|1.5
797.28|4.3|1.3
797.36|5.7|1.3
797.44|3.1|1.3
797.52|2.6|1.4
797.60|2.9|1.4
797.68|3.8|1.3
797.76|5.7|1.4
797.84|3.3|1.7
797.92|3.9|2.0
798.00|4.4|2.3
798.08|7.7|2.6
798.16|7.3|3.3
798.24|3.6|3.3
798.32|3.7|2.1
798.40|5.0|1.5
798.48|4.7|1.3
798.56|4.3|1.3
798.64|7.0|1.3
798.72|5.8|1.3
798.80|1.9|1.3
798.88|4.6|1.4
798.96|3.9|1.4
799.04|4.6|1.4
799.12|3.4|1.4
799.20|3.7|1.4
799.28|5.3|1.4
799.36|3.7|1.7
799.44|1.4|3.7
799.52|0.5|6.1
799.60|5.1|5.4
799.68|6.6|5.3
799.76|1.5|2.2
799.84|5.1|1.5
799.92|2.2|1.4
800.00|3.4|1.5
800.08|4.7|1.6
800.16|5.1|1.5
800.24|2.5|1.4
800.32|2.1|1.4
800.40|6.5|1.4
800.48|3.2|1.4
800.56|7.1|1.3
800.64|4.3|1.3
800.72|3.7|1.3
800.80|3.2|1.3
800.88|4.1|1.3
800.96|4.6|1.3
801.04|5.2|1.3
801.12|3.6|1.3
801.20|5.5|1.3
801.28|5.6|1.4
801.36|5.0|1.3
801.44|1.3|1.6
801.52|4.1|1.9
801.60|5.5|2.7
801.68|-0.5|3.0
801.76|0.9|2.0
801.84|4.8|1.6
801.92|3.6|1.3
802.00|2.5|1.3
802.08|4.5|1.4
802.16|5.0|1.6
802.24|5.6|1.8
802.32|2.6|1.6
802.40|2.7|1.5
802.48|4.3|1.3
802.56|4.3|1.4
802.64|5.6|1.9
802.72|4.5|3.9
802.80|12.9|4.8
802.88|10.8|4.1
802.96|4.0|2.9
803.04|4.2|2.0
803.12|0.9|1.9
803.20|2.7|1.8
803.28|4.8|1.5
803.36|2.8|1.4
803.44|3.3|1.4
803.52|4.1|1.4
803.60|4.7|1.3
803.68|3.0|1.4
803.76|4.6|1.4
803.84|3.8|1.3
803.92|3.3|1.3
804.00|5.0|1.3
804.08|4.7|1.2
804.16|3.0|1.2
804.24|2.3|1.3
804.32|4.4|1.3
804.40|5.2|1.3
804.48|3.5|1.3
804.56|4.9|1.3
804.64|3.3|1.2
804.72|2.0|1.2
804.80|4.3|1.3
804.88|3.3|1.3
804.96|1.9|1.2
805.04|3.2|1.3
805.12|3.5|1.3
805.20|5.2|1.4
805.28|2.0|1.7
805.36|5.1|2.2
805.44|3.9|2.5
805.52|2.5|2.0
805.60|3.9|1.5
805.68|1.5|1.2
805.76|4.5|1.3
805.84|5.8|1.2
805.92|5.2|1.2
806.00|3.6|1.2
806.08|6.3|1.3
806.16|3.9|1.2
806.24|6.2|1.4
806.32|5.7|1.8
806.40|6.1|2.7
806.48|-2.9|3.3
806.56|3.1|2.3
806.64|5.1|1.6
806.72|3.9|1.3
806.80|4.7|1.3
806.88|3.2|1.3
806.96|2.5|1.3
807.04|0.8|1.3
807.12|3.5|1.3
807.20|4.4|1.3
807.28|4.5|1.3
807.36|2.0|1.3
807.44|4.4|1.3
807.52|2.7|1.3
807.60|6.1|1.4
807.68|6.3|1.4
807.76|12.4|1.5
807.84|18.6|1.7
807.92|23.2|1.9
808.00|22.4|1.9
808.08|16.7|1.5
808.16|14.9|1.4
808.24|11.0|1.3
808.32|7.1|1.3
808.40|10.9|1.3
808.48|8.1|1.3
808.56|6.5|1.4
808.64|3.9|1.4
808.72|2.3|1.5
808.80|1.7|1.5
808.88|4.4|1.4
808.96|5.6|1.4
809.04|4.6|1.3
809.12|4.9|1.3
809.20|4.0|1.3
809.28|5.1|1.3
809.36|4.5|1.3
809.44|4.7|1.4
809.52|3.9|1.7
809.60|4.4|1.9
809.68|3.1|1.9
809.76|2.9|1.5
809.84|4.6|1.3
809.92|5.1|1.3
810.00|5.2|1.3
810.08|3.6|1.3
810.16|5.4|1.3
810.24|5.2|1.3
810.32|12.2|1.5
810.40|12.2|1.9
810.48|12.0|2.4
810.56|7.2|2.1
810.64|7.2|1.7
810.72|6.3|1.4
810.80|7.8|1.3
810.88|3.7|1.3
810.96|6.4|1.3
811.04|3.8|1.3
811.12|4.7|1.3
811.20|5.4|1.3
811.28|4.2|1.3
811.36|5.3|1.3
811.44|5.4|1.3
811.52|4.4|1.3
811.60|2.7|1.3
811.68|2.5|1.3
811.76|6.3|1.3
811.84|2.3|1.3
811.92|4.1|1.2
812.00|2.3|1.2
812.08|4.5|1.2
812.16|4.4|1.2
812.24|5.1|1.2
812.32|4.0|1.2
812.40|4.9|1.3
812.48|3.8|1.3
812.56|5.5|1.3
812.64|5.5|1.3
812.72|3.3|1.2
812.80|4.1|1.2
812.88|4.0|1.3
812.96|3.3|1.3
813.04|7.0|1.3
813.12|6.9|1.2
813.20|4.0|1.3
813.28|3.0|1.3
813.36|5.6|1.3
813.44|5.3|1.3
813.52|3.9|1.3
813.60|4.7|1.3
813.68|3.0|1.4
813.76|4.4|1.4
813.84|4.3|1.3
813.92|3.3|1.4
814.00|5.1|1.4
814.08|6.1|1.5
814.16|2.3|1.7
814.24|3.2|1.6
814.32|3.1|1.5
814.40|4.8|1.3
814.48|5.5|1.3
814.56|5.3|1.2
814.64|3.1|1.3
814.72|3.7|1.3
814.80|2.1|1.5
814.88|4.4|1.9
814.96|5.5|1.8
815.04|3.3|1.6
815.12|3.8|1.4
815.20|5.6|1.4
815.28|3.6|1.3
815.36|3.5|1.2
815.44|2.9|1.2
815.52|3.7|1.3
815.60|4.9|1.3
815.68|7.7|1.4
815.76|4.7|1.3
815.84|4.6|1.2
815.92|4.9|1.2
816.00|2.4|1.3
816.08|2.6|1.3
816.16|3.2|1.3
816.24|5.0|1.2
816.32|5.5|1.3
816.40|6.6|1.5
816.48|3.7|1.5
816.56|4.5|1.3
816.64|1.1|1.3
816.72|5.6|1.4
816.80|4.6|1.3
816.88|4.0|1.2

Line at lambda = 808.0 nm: H-alpha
